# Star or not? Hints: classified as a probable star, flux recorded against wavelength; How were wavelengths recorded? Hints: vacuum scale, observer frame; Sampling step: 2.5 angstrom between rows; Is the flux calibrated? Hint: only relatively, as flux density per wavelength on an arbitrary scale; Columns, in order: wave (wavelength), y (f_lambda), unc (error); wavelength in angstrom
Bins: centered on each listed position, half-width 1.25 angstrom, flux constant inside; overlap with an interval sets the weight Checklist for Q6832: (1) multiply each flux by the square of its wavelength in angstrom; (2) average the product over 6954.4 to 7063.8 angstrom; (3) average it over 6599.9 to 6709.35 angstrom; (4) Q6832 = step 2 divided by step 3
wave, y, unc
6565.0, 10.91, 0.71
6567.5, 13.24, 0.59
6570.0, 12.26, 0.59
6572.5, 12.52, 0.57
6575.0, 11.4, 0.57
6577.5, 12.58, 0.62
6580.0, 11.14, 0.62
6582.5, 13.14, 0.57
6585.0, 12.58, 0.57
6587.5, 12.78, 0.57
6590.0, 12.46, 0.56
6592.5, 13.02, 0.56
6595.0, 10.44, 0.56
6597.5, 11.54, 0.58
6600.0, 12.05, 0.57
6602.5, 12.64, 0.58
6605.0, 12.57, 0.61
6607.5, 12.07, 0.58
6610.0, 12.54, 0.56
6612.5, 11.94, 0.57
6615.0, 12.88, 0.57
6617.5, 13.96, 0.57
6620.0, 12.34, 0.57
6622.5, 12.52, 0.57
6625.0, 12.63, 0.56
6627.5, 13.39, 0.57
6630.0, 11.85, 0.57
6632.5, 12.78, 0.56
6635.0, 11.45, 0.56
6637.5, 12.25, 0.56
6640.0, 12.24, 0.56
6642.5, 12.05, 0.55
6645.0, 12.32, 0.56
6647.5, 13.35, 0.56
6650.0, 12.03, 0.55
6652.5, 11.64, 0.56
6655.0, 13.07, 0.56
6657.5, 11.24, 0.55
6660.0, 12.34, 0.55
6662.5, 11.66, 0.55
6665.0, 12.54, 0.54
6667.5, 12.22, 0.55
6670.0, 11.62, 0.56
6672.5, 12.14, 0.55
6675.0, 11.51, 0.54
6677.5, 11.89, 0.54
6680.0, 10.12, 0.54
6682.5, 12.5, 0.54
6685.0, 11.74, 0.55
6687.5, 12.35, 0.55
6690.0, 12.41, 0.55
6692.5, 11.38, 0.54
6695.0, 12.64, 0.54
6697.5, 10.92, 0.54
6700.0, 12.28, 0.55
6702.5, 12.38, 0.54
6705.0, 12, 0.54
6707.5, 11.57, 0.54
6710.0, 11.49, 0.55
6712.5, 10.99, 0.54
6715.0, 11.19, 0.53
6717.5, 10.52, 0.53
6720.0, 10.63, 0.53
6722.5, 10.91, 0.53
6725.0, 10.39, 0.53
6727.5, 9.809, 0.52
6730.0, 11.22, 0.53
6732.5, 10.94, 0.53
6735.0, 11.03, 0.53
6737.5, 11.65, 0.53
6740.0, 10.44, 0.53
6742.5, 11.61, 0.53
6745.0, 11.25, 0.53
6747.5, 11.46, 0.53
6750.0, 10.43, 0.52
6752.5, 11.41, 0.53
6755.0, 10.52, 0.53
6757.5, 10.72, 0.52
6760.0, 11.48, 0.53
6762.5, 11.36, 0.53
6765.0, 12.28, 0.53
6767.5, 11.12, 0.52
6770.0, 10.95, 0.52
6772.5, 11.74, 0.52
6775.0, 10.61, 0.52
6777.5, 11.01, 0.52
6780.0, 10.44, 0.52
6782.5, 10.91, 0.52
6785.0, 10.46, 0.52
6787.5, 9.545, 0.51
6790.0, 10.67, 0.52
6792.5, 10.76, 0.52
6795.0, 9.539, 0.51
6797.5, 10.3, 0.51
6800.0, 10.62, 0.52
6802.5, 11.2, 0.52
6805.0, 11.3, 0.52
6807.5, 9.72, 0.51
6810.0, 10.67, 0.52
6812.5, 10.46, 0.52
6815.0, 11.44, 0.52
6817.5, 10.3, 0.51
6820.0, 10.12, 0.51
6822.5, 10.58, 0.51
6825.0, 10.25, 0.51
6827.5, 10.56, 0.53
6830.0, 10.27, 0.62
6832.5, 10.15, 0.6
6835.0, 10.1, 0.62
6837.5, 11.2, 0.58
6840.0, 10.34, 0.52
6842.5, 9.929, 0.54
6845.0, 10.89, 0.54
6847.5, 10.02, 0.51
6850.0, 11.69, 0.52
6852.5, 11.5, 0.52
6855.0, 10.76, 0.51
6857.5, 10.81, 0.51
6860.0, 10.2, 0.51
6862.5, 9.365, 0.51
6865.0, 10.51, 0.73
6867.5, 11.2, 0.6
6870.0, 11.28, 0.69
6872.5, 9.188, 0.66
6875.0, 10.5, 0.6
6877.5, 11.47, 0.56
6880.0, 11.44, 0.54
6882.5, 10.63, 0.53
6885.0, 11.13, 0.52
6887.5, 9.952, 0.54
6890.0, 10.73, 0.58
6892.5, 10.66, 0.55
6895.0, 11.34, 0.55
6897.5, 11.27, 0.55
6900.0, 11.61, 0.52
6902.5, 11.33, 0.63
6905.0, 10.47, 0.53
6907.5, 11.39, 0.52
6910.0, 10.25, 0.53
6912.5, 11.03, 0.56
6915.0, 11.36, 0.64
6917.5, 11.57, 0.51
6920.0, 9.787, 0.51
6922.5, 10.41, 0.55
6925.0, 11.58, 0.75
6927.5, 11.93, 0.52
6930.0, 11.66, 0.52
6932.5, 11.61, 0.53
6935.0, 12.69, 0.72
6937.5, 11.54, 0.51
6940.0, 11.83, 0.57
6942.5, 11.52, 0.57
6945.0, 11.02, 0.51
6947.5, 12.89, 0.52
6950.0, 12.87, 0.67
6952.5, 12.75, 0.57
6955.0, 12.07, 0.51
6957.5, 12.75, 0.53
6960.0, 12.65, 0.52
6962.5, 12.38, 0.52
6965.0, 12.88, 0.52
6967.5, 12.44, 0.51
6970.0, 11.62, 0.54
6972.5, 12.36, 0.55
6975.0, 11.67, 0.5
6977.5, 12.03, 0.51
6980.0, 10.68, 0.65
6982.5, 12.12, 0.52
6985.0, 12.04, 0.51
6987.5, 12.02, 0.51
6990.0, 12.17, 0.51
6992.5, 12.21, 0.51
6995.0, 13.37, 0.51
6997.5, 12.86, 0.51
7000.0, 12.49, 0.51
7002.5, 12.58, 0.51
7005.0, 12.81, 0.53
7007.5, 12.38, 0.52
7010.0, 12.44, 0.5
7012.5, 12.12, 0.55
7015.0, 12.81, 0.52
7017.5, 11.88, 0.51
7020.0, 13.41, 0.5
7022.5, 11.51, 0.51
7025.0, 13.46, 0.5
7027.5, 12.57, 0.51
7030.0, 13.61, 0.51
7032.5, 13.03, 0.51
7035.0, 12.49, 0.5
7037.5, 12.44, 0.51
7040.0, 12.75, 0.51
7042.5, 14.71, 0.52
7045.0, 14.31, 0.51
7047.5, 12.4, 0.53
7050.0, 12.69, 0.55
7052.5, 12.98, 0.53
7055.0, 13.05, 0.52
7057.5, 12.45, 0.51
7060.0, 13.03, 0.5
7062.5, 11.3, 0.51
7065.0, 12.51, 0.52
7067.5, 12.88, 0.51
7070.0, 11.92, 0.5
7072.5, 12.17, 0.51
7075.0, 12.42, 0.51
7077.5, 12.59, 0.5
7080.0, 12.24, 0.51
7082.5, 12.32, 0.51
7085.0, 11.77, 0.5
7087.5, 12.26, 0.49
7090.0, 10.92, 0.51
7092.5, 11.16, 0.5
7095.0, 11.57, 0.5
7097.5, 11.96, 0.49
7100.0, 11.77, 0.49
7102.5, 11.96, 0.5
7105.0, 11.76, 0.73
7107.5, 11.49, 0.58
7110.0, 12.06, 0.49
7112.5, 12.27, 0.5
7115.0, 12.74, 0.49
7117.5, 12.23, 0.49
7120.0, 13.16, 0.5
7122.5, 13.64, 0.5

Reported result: 1.14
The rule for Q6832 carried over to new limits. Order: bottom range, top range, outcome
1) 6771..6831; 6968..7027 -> 1.23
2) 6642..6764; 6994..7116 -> 1.20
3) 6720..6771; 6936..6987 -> 1.17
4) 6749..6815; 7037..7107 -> 1.24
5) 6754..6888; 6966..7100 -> 1.24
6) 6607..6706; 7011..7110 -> 1.15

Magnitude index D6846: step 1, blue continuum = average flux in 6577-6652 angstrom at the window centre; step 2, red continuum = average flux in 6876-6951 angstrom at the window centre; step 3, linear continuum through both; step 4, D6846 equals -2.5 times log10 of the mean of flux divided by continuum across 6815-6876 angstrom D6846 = 0.102 mag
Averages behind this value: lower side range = 12.4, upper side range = 11.3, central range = 10.5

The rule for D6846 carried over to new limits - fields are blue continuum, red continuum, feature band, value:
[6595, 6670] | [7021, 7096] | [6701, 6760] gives 0.118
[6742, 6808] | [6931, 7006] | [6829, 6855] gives 0.072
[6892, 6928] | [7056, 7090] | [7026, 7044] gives -0.098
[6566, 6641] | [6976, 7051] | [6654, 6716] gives 0.051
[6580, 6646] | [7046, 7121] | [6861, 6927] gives 0.135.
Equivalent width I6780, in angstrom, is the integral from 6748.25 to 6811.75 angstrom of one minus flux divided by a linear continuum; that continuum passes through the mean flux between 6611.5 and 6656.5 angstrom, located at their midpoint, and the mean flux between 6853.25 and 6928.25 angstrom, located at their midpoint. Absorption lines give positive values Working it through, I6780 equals 4.1 angstrom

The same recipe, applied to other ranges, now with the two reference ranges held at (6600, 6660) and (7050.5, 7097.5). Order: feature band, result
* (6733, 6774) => 3.8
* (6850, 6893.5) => 5.7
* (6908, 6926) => 2.1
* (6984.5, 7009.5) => -0.6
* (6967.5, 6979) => 0.3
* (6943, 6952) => 0.0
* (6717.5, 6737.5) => 2.6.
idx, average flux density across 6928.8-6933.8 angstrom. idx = 11.6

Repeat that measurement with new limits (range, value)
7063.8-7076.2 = 12.4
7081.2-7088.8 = 12.1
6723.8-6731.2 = 10.5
